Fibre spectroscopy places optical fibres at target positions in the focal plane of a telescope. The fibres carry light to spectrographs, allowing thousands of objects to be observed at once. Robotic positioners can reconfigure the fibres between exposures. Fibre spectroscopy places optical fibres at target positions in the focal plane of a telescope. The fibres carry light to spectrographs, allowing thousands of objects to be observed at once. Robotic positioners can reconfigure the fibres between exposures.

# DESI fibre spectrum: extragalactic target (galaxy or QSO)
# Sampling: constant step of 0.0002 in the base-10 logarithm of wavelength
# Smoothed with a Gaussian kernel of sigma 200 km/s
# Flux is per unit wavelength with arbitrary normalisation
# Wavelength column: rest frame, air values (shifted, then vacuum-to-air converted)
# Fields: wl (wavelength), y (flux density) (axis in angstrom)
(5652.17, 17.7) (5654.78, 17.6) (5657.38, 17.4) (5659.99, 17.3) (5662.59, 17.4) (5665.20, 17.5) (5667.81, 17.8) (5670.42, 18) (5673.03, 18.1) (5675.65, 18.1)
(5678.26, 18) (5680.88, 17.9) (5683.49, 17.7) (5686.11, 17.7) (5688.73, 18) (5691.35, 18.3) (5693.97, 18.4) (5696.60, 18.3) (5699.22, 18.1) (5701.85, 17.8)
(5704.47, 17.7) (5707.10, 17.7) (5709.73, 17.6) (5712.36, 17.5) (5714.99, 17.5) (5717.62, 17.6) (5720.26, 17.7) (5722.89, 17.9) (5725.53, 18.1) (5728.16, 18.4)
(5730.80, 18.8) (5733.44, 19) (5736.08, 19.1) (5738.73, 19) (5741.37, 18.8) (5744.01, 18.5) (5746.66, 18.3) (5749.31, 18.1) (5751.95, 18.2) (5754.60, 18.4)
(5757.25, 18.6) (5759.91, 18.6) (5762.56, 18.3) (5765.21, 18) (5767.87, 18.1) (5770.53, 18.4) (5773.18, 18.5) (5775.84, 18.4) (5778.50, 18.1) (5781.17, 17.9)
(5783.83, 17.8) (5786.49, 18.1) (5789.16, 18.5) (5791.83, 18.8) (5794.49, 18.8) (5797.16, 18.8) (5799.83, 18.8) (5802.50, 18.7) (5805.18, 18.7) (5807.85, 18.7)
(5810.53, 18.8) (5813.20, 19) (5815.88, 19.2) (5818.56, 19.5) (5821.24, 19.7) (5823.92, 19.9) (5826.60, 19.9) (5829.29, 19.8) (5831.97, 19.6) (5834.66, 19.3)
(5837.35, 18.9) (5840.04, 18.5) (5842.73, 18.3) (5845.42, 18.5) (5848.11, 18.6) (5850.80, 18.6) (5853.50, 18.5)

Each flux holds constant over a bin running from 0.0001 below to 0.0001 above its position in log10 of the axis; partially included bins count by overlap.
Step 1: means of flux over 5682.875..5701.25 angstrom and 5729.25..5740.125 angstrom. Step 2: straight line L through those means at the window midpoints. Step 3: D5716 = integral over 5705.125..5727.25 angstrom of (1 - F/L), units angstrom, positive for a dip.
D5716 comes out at 1.0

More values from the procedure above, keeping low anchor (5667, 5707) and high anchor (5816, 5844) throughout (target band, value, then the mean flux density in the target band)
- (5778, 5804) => 0.7 angstrom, 18.4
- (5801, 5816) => 0.2 angstrom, 18.8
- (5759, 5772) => 0.3 angstrom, 18.3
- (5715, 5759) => 0.2 angstrom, 18.4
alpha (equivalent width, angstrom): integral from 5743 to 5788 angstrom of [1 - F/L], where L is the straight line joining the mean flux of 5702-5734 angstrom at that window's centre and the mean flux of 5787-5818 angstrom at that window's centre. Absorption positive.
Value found 0.4 angstrom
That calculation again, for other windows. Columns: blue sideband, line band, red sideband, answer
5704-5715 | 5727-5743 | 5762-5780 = -0.9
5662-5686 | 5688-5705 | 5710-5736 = -0.1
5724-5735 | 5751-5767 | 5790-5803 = 0.3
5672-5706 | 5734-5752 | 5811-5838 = 0.0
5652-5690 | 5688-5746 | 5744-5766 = -0.3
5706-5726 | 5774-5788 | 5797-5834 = 0.5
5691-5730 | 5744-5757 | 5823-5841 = 0.1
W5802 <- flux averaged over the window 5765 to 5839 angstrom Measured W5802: 18.8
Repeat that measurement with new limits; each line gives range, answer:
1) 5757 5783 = 18.3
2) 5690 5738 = 18.1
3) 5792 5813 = 18.8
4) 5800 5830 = 19.2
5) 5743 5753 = 18.3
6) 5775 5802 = 18.4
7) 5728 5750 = 18.7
